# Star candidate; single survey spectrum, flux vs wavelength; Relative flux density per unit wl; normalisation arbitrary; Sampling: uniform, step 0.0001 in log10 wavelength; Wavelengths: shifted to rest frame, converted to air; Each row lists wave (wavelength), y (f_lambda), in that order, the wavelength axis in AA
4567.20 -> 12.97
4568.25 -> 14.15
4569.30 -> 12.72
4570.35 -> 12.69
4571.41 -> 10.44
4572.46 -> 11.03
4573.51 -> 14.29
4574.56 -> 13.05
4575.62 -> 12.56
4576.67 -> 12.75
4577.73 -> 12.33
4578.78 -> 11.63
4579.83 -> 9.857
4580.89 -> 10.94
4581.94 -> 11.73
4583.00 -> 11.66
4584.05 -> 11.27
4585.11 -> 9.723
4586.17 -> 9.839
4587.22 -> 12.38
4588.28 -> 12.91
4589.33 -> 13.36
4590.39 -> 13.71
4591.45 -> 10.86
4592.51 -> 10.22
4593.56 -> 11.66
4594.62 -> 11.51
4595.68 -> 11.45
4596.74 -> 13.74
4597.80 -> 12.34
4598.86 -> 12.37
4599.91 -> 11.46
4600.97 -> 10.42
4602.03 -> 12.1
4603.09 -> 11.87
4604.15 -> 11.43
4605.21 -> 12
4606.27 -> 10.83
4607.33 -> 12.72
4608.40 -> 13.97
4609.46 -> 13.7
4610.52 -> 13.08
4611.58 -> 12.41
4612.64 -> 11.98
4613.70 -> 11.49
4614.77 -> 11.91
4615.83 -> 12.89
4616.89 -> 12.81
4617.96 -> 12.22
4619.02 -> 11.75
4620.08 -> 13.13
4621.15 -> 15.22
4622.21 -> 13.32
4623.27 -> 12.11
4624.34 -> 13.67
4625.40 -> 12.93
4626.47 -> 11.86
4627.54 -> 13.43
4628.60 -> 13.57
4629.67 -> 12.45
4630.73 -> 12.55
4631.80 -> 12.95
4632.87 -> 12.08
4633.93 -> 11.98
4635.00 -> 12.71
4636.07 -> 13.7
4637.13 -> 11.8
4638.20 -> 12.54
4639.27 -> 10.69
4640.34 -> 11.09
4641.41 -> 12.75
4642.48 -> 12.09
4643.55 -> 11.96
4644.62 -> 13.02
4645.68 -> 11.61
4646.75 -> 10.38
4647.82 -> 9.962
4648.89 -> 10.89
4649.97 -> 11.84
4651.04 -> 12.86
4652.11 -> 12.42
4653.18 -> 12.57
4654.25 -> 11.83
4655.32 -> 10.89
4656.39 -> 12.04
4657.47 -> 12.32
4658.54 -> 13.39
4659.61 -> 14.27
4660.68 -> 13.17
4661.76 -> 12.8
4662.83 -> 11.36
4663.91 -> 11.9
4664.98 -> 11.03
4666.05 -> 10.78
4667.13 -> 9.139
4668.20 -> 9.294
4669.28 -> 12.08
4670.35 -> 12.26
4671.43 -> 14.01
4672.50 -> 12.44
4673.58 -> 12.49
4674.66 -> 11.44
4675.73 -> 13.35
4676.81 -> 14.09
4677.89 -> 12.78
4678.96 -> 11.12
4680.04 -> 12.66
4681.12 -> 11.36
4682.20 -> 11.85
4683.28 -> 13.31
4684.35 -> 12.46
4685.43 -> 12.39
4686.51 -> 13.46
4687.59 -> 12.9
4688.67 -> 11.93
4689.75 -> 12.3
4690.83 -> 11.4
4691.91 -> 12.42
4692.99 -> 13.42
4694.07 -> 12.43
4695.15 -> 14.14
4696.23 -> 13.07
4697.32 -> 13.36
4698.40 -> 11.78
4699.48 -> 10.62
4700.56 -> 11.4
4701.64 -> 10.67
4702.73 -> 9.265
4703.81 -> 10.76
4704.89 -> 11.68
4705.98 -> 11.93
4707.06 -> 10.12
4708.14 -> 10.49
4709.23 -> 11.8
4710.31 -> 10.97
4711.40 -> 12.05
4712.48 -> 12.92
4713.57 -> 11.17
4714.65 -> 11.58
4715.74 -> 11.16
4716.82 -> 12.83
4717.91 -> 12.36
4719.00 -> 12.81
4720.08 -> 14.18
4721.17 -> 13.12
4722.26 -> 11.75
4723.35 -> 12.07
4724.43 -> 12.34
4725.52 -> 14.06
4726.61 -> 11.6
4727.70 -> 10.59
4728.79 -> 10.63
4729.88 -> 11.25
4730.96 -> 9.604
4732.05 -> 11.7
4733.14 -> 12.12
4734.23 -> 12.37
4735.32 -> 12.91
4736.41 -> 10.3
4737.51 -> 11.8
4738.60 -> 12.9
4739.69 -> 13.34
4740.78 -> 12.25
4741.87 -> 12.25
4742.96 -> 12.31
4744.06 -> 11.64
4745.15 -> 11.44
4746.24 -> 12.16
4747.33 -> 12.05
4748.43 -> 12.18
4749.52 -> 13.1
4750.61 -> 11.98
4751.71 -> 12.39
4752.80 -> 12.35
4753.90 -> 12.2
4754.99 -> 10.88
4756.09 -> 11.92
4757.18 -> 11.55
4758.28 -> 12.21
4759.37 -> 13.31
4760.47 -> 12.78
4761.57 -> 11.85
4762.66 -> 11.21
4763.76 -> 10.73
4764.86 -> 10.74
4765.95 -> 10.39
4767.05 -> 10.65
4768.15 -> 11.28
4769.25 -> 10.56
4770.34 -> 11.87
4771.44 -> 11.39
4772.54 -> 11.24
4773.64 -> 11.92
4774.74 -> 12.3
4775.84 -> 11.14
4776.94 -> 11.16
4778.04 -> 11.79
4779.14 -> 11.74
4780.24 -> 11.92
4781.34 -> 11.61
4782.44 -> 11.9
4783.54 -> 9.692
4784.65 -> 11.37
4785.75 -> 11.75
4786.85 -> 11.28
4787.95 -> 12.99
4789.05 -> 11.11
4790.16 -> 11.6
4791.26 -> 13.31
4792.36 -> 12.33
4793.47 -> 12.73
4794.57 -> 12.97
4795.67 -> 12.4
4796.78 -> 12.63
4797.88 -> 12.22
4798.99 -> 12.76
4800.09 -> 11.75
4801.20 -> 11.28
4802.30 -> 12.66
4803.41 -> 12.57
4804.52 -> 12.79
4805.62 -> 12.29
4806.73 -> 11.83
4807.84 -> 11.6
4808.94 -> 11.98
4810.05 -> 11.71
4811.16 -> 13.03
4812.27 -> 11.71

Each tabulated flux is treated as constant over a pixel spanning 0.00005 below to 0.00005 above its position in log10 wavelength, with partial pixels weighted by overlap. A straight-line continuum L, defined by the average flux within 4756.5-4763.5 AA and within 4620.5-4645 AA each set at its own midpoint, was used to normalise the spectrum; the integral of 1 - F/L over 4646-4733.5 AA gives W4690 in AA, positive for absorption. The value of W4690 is 3.0 AA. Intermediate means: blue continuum 12.6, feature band 12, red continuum 12.1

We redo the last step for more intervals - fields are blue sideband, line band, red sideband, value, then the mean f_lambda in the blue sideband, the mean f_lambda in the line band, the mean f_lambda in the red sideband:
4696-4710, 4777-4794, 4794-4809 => 0.5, 11.3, 11.8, 12.3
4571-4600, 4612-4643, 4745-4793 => -1.9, 11.8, 12.5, 11.7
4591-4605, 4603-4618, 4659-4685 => -0.8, 11.7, 12.4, 12.2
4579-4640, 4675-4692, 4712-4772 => -0.6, 12.2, 12.5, 11.9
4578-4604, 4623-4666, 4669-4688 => 0.0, 11.6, 12.2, 12.6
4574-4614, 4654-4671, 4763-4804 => 0.1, 11.9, 11.8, 11.7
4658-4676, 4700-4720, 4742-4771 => 0.7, 12.1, 11.5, 11.8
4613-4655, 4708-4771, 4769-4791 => -0.6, 12.3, 11.9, 11.6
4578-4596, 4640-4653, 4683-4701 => 0.3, 11.5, 11.8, 12.5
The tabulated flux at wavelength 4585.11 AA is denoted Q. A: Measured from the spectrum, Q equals 9.723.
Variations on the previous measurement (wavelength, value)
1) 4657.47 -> 12.32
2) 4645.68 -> 11.61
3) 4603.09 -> 11.87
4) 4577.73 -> 12.33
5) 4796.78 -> 12.63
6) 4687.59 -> 12.9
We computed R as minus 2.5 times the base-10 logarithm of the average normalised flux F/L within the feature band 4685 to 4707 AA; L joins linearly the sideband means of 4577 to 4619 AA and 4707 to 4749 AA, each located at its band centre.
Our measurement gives -0.007 mag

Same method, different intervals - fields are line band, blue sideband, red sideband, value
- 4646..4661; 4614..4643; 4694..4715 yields 0.02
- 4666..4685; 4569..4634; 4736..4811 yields 0.00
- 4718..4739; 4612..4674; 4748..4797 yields -0.01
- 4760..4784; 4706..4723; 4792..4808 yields 0.08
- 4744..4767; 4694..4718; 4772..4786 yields -0.03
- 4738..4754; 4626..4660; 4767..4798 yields -0.04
